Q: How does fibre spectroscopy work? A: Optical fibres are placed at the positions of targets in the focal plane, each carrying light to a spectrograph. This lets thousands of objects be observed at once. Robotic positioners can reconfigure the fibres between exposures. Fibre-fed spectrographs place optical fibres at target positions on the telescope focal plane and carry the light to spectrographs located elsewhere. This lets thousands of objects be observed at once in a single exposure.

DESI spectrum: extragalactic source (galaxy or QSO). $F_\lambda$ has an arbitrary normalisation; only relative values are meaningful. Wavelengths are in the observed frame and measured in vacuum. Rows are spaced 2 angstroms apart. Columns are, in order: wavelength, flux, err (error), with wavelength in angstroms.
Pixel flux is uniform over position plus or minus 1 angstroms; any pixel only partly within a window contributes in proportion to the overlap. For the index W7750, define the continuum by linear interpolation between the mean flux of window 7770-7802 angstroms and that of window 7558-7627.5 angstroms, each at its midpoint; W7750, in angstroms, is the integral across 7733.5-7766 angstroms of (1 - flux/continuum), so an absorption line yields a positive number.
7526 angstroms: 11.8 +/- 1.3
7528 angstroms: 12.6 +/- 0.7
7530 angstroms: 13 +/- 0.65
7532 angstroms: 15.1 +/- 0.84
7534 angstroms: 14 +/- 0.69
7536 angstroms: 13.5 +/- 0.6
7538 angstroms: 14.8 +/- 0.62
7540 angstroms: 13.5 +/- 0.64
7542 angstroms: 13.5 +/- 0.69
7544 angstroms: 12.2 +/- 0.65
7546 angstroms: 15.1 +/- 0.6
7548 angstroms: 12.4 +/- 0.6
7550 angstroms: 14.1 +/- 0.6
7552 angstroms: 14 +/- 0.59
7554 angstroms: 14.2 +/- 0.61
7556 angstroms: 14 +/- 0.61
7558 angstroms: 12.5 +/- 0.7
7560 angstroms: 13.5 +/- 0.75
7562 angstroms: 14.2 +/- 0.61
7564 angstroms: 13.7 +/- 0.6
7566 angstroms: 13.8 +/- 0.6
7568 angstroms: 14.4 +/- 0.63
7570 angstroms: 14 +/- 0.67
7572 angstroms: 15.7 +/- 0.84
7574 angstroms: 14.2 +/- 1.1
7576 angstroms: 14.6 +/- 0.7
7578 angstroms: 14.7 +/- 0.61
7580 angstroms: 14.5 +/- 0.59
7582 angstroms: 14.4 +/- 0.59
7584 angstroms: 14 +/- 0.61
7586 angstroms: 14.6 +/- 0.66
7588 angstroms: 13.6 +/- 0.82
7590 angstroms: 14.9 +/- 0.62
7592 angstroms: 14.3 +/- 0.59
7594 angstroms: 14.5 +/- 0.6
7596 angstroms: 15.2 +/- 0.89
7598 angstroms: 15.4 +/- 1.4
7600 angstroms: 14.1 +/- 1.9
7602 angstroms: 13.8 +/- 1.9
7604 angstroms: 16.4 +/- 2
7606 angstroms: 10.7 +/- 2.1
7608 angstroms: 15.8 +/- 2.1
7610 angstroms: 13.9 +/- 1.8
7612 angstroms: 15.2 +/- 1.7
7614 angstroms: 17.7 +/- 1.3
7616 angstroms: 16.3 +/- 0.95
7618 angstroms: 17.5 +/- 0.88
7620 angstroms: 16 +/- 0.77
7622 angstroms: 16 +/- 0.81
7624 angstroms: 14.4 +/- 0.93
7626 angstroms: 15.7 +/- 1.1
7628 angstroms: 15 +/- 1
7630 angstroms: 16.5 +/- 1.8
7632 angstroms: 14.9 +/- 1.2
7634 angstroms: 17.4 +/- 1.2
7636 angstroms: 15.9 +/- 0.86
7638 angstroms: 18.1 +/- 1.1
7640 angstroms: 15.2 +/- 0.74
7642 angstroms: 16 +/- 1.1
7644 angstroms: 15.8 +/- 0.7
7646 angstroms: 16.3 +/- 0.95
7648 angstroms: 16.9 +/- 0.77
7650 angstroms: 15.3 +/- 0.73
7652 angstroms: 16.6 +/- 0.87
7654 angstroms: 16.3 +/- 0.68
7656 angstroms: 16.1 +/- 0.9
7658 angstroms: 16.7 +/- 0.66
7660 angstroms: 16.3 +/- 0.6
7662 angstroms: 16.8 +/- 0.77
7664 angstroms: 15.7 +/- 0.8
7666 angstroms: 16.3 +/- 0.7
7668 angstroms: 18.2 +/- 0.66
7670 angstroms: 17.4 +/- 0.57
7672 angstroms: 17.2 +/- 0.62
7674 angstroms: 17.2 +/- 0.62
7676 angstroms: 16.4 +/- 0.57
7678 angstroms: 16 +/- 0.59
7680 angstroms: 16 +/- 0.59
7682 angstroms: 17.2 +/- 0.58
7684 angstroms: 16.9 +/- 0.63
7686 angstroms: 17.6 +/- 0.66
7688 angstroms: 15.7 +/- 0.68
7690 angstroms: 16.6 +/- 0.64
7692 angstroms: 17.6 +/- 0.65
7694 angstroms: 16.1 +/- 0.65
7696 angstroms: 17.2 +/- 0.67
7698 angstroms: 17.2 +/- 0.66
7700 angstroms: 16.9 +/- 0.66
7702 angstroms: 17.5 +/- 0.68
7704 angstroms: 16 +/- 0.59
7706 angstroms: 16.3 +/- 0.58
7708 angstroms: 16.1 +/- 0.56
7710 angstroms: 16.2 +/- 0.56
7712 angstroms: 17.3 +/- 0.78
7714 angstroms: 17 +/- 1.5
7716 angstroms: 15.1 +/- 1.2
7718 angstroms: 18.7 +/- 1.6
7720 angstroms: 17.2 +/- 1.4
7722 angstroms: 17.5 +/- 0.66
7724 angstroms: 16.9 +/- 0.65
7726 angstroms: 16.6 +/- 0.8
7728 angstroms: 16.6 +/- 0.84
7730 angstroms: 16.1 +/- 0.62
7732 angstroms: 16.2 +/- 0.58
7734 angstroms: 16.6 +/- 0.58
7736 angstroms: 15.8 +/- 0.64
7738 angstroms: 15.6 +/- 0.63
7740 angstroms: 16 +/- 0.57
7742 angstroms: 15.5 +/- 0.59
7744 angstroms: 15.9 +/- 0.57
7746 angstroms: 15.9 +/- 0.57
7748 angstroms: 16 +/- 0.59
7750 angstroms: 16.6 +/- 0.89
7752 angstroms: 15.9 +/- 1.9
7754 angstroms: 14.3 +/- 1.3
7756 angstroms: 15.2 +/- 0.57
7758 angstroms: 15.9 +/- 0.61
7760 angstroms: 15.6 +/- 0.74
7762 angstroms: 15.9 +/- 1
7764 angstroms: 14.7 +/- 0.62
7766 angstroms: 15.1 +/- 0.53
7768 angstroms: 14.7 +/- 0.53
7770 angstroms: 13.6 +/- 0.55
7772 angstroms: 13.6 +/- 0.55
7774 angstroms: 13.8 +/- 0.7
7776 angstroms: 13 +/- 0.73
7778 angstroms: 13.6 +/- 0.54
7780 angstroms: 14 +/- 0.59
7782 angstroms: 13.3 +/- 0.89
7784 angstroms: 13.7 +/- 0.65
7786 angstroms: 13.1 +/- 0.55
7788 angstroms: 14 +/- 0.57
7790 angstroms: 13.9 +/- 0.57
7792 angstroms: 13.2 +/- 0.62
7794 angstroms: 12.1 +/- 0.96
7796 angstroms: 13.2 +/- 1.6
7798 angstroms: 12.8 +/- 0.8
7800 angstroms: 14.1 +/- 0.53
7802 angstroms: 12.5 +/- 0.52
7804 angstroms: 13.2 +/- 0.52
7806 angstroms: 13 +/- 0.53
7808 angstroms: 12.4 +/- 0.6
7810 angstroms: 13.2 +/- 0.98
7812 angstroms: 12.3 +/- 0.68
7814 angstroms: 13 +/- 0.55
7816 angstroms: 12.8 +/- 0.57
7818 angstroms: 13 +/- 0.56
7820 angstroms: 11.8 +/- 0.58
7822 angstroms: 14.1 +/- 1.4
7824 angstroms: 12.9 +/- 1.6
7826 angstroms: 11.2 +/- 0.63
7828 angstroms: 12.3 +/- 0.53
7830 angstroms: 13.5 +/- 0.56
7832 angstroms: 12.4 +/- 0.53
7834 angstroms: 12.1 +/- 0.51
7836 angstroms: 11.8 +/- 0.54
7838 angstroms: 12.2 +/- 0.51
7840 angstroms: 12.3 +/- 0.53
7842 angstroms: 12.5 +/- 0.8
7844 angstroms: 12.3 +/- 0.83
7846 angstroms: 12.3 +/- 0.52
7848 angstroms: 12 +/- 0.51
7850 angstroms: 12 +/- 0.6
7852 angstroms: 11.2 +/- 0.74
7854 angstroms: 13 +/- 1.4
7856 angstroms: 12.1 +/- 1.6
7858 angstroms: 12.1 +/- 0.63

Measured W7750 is -4.8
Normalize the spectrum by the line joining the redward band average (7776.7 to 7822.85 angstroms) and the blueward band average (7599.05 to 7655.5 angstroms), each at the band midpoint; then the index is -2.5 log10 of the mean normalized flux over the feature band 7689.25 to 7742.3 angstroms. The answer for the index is -0.16 mag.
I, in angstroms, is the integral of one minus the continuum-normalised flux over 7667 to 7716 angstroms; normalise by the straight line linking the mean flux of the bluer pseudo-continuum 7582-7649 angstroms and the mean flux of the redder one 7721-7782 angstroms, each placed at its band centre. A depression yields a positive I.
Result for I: -4.48 angstroms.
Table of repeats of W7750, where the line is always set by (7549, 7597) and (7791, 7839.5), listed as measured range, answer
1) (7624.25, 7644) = -3.1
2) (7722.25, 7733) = -2.7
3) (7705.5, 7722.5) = -4.4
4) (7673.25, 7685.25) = -2.7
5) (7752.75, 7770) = -2.7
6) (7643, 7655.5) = -2.2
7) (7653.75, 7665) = -2.2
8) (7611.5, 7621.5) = -1.9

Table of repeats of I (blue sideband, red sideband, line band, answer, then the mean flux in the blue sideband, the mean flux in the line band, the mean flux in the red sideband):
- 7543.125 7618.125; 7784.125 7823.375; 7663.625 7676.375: -2.9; 14.4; 17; 13.1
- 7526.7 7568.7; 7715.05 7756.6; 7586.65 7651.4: -3.5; 13.7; 15.5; 16.2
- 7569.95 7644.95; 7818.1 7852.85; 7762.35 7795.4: -1.8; 15.2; 13.7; 12.3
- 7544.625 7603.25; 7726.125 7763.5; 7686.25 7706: -1.8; 14.2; 16.8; 15.9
